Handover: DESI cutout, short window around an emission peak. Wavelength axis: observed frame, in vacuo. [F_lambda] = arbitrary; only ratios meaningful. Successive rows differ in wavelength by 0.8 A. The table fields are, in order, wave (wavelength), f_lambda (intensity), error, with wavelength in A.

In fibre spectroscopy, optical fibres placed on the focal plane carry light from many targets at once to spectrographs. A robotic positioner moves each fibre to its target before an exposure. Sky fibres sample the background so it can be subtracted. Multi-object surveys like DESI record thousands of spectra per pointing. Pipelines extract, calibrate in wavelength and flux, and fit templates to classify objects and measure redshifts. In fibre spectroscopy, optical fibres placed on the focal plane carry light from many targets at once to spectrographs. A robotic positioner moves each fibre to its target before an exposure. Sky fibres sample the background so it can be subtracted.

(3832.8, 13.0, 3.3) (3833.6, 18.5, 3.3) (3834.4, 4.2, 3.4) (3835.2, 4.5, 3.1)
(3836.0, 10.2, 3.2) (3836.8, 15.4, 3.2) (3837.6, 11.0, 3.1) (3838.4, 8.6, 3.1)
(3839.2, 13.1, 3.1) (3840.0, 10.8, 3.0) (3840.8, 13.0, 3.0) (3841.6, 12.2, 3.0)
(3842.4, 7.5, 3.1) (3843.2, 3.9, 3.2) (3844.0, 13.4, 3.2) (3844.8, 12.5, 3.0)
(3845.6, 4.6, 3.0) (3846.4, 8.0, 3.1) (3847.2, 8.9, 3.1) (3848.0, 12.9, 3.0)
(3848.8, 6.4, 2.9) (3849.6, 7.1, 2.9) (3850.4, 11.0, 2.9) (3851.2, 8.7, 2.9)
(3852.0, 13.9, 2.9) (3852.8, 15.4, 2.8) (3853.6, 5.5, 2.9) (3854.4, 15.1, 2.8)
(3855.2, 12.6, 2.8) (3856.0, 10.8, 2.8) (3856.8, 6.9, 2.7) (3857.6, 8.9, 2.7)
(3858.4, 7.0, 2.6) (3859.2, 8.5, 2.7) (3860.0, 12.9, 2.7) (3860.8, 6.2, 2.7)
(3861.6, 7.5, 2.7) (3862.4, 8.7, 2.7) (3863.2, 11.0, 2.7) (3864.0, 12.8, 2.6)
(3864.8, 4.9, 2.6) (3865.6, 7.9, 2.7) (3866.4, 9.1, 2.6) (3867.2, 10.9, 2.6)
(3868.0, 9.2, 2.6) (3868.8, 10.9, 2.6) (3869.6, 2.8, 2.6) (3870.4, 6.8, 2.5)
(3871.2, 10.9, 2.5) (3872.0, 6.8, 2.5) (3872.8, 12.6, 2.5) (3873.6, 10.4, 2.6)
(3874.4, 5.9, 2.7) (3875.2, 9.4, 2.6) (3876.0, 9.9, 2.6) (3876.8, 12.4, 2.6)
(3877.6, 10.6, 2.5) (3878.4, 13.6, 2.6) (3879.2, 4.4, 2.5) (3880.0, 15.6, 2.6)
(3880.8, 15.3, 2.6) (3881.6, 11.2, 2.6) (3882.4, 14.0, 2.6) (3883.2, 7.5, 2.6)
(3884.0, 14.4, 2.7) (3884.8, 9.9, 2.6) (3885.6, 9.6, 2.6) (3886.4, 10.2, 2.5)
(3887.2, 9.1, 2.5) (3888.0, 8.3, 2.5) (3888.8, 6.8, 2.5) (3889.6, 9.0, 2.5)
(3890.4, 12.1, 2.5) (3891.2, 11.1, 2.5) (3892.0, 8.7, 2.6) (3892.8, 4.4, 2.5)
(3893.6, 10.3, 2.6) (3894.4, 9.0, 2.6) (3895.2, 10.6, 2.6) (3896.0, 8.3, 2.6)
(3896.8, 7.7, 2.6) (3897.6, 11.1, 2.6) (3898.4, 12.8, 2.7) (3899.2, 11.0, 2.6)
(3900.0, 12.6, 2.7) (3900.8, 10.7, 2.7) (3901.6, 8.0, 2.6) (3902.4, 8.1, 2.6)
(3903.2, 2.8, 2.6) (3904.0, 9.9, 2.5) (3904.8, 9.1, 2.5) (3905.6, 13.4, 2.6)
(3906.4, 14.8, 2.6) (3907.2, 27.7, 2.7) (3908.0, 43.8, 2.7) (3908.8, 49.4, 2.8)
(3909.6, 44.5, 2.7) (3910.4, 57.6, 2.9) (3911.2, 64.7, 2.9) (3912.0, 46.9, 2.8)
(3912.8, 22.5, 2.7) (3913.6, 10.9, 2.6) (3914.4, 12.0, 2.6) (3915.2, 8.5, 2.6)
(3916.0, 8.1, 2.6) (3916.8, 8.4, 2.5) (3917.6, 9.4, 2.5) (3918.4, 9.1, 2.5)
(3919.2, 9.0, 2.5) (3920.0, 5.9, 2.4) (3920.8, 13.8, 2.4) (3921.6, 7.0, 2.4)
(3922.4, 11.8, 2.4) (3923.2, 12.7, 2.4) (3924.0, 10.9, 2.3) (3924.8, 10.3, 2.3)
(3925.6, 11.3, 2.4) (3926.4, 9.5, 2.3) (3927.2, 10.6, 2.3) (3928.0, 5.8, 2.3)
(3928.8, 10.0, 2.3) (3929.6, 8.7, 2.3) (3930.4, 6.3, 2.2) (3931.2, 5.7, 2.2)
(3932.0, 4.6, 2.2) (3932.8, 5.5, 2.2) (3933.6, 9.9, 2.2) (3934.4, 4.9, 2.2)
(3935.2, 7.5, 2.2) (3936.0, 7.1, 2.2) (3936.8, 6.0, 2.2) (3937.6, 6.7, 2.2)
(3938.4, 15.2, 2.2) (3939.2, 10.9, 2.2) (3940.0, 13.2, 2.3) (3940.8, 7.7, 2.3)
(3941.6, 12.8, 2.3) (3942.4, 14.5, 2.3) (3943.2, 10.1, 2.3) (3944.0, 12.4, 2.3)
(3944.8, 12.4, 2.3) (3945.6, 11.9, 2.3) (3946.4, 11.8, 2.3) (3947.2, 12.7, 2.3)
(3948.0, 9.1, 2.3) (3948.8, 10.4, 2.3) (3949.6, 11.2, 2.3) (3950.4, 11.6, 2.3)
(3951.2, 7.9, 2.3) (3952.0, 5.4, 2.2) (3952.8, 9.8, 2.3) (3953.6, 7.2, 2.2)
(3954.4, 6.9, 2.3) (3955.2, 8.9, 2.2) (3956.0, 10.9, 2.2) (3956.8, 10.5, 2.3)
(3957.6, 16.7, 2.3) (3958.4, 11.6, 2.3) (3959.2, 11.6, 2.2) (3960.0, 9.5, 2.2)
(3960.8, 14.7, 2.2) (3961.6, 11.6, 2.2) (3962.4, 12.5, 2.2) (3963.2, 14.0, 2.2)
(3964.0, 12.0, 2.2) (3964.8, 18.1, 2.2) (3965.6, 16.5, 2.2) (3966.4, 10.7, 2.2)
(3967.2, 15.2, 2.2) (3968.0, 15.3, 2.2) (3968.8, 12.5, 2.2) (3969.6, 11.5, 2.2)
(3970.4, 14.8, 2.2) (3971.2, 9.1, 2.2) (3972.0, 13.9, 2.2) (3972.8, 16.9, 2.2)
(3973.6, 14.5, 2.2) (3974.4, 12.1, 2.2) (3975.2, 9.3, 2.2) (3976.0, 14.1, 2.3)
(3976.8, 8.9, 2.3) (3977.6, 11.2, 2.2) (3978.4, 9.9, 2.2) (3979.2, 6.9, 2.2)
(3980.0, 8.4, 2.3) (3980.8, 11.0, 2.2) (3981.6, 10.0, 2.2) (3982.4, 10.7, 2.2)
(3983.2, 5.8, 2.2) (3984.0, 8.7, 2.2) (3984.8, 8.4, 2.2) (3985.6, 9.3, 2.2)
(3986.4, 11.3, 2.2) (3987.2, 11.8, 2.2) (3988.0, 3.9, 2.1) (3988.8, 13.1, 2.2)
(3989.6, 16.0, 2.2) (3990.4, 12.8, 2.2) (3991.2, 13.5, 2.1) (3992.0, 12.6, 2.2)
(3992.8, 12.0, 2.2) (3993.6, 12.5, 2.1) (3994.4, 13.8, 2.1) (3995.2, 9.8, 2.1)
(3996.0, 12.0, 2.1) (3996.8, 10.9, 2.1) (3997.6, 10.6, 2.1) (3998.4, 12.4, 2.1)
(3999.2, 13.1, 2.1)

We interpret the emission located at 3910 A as [O II] 3727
